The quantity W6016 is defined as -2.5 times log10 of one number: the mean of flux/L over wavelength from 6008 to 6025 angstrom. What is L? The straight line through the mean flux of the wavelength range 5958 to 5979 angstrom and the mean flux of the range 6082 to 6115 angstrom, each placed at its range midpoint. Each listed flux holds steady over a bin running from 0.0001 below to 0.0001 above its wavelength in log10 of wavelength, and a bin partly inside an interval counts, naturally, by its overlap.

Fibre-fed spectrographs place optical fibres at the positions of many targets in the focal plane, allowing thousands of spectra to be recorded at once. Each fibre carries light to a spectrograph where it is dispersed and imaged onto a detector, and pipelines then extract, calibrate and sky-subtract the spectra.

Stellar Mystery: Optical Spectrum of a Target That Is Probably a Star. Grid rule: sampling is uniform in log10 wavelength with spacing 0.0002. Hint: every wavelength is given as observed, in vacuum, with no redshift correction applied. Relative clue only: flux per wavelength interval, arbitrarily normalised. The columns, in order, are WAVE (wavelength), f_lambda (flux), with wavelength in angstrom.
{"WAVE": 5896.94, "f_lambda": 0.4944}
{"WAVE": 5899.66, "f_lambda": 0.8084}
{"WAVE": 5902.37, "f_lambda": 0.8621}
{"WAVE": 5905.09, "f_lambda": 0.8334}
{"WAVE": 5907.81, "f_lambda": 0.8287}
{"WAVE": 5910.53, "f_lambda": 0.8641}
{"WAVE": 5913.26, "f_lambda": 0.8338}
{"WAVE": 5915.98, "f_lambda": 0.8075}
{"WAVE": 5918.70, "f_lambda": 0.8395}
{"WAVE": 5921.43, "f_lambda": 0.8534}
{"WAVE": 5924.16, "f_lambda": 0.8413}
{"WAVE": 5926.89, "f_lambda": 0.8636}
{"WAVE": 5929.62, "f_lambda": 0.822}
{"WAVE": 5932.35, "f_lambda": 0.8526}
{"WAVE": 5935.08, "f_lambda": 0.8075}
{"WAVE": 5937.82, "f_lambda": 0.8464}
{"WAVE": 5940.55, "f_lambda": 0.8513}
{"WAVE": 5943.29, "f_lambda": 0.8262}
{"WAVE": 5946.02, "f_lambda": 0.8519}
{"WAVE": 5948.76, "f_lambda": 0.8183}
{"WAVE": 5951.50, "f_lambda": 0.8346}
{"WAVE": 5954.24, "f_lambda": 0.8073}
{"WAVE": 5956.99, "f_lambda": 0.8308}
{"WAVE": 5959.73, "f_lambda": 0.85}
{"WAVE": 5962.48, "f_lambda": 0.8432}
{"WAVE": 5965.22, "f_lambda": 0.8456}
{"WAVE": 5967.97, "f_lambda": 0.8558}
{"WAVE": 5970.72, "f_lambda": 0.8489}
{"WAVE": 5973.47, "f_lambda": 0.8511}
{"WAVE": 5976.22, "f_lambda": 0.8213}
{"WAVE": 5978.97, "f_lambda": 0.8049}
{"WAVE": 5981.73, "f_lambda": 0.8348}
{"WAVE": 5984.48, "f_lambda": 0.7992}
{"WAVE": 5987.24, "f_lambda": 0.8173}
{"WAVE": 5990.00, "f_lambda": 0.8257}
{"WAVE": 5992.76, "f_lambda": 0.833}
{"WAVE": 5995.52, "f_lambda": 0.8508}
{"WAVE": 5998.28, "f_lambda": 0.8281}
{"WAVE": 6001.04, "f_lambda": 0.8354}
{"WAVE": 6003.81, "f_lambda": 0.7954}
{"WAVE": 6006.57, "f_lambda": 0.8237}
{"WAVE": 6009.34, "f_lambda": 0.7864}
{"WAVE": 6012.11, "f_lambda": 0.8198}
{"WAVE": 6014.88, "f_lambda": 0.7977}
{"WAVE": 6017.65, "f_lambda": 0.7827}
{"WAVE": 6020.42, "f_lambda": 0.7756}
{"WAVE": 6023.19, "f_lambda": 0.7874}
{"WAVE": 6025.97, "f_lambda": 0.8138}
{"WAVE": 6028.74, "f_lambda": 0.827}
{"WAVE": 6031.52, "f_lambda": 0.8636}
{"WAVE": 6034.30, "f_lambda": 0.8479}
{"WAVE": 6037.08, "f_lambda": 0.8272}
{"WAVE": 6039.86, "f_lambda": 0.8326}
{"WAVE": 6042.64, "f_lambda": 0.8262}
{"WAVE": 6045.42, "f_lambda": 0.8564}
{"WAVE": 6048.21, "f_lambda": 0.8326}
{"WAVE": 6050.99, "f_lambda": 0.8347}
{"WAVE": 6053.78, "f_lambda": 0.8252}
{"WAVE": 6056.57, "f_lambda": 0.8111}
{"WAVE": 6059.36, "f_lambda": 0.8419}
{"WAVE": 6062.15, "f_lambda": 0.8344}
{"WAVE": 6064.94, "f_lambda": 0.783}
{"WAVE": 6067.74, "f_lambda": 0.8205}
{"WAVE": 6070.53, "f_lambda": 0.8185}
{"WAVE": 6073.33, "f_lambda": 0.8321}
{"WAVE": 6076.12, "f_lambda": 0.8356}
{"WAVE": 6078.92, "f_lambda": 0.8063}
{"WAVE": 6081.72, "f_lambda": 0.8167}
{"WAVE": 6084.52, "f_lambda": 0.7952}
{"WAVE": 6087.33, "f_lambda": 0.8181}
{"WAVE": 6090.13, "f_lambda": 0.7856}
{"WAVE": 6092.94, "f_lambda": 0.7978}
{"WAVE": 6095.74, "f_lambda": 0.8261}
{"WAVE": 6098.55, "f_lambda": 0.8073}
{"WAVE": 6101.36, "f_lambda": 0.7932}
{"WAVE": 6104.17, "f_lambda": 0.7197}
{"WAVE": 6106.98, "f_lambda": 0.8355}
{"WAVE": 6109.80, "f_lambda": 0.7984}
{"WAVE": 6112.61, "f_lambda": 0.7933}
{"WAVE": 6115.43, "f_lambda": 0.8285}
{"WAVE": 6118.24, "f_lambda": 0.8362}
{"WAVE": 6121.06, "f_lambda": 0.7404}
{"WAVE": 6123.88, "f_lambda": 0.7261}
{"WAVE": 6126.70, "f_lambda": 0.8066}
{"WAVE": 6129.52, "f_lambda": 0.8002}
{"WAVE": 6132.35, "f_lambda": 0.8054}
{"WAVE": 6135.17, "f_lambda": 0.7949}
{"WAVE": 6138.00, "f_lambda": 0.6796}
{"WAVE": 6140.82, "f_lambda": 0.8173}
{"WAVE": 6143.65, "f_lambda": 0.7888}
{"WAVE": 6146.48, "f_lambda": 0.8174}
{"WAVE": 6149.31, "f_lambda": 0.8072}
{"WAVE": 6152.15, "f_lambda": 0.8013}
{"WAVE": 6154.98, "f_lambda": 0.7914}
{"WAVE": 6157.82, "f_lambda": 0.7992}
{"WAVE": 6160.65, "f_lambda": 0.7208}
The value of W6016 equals 0.05 mag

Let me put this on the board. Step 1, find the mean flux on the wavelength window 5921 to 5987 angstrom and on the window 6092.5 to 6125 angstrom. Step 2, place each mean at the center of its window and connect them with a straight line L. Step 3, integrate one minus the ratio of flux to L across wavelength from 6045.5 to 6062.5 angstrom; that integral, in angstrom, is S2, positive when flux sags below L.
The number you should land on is -0.5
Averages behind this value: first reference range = 0.835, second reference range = 0.792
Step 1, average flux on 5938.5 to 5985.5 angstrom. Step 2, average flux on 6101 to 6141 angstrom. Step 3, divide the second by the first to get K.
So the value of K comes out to 0.9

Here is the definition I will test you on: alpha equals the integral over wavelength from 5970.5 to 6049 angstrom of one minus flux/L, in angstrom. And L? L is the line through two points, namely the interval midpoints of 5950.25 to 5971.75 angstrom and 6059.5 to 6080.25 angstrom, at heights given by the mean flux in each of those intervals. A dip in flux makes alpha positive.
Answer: 0.8 angstrom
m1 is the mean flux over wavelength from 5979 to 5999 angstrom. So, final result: 0.825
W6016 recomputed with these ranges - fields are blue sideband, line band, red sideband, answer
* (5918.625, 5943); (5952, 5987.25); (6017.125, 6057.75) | 0.004 mag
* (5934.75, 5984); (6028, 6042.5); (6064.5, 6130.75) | -0.030 mag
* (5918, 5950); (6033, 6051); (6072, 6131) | -0.031 mag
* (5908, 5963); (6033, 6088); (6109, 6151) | -0.025 mag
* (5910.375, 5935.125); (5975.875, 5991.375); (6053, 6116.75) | 0.015 mag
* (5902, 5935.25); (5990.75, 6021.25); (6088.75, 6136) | 0.008 mag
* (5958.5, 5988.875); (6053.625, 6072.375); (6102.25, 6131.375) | -0.018 mag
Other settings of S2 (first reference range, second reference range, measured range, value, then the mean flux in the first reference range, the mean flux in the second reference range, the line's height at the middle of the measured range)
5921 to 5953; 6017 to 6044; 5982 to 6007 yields 0.1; 0.839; 0.819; 0.827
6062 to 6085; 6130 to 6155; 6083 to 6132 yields 0.5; 0.816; 0.789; 0.803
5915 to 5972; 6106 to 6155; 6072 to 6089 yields -0.3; 0.838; 0.792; 0.805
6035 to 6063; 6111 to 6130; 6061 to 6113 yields 0.2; 0.833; 0.79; 0.81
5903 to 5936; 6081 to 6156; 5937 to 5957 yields 0.0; 0.838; 0.793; 0.832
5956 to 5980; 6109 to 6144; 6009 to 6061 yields -0.3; 0.84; 0.786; 0.817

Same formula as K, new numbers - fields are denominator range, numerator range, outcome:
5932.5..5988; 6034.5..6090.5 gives 0.99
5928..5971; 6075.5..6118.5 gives 0.96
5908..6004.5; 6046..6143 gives 0.96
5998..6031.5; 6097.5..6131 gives 0.98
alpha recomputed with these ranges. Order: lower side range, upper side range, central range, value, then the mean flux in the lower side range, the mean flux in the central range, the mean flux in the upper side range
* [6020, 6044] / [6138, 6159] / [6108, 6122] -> 0.0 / 0.824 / 0.802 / 0.795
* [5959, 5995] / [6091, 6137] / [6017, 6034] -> 0.1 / 0.833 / 0.812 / 0.793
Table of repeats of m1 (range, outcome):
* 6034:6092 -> 0.822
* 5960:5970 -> 0.848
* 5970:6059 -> 0.822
